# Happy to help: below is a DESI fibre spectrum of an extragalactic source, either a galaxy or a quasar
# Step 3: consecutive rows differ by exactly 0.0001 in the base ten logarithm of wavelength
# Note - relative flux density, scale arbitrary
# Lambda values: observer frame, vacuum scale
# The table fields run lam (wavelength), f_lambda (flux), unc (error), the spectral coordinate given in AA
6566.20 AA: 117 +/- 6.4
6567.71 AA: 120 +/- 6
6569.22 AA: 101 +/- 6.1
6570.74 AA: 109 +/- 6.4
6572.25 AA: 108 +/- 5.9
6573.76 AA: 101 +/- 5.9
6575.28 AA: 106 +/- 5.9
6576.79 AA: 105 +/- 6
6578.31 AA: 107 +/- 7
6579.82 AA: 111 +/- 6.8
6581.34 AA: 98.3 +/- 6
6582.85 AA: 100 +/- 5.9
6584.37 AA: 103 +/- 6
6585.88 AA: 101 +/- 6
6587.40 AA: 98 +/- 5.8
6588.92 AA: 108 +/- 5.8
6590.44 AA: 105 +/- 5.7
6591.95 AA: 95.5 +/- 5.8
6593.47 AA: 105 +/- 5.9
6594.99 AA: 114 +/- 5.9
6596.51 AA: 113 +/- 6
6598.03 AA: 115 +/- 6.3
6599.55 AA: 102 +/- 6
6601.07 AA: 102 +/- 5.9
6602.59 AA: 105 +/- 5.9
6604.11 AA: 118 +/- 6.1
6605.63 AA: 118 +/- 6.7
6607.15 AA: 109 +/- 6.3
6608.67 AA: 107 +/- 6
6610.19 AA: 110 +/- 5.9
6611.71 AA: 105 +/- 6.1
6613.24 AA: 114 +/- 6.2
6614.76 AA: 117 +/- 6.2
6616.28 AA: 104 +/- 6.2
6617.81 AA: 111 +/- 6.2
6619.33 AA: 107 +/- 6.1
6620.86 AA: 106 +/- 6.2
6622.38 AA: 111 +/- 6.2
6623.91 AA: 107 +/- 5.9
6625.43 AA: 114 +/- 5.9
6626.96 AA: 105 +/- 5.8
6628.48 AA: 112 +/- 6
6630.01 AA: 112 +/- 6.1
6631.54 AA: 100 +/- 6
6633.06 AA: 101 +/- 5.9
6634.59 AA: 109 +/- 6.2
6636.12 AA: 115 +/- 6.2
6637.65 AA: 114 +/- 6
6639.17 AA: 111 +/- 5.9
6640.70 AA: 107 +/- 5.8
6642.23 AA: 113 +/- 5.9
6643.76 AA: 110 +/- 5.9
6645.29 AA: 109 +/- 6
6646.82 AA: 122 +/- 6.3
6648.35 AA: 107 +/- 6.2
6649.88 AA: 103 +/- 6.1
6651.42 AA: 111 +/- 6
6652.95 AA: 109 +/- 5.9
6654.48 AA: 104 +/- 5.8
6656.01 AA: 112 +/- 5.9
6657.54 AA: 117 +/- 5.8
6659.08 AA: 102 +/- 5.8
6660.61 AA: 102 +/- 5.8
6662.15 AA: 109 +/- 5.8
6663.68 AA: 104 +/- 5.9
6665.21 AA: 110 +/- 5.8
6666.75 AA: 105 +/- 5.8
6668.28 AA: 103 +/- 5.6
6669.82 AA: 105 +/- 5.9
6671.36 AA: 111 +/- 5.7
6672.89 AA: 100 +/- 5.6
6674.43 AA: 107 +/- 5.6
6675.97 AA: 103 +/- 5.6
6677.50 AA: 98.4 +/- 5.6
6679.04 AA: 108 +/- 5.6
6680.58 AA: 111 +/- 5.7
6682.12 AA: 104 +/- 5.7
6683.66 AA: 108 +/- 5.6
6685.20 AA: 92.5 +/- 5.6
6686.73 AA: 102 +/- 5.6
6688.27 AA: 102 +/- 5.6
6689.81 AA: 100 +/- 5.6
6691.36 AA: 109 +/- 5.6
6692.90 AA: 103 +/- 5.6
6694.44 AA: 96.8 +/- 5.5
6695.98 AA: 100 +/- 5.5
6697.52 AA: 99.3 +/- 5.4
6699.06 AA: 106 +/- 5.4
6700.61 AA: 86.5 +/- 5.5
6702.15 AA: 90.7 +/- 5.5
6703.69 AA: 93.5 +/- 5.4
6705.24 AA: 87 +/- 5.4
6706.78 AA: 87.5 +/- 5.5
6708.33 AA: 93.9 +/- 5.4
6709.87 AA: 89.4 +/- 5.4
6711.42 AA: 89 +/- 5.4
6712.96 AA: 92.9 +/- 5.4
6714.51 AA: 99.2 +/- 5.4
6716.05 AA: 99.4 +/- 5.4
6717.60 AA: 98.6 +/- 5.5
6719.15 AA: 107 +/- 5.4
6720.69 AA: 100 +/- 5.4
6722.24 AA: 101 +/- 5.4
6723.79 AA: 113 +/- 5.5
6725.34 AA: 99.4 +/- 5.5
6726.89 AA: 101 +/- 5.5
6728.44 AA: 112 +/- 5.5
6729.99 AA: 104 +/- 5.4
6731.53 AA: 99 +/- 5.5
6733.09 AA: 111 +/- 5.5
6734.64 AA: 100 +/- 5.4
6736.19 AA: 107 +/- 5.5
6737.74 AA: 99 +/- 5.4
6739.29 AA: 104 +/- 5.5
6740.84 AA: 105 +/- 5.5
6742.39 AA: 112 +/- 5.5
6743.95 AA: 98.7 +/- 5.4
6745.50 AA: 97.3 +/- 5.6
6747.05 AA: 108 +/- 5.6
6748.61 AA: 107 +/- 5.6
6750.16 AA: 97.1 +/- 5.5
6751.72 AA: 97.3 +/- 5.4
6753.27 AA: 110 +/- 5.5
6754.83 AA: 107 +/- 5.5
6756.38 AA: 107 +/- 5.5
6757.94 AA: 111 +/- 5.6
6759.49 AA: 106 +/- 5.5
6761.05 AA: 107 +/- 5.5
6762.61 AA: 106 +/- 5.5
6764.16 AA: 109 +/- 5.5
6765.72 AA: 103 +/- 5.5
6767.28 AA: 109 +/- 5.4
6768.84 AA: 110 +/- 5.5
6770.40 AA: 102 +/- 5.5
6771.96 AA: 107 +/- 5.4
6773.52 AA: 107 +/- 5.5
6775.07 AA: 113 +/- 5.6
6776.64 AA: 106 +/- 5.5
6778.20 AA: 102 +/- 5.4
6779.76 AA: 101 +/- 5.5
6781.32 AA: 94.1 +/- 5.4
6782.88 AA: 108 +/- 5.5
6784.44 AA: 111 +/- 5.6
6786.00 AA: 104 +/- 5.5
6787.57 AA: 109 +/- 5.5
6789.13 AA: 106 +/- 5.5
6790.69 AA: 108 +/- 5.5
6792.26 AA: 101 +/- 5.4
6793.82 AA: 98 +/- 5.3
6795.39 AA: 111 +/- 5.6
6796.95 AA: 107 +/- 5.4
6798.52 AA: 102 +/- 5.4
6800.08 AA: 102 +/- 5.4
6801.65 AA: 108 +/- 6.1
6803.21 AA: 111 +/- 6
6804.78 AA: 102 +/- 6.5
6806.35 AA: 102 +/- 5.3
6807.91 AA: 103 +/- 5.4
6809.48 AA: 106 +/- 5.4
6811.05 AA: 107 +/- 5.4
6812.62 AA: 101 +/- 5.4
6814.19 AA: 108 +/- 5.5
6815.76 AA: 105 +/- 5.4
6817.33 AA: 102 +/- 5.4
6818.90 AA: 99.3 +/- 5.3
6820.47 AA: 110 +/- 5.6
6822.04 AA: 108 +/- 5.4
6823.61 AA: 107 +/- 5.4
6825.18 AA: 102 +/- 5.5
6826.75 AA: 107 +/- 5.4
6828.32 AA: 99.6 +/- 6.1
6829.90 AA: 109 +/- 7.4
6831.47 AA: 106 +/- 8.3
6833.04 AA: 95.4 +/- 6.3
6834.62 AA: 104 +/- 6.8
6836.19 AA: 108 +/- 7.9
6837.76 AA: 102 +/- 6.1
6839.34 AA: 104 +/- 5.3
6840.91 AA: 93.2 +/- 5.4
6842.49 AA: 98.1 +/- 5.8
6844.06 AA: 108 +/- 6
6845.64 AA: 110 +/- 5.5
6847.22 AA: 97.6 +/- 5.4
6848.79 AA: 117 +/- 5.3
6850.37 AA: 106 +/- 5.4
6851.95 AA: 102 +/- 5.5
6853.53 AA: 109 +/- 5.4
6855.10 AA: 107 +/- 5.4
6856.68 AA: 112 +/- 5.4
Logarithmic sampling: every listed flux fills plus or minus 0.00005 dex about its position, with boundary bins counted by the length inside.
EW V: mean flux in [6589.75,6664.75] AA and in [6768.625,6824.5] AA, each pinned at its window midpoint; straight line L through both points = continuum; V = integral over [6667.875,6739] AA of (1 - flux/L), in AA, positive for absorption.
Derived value 4.4 AA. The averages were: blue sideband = 109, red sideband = 105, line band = 101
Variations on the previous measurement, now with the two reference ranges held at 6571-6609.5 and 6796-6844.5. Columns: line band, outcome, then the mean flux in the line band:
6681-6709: 1.9 AA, 98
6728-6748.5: 0.1 AA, 104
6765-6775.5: -0.3 AA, 107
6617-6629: -0.4 AA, 109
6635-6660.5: -1.1 AA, 110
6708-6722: 1.1 AA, 96.9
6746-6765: -0.2 AA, 106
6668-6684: 0.0 AA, 105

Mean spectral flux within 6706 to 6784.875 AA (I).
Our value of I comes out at 103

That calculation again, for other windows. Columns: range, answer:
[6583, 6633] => 108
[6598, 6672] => 109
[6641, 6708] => 104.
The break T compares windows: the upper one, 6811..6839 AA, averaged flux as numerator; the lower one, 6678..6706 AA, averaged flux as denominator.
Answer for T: 1.0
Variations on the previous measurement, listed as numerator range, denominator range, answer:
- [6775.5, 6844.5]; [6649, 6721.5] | 1.03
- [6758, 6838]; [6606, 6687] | 0.98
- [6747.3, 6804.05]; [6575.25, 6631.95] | 0.98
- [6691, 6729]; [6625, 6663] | 0.90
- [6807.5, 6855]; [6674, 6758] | 1.03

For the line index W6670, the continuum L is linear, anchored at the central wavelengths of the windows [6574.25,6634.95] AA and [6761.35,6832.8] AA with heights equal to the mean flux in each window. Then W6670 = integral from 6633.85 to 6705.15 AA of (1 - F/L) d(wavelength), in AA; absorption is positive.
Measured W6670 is 0.96 AA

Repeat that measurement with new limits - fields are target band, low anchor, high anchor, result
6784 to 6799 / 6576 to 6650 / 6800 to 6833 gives -0.1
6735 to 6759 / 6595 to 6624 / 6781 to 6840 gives 0.4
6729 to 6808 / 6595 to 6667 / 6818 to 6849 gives 0.5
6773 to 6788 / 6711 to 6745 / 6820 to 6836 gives -0.2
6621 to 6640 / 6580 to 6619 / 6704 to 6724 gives -0.9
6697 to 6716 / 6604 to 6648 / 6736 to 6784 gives 2.5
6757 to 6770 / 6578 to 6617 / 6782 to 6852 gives -0.3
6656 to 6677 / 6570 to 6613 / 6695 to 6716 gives -1.7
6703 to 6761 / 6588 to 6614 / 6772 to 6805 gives 2.6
